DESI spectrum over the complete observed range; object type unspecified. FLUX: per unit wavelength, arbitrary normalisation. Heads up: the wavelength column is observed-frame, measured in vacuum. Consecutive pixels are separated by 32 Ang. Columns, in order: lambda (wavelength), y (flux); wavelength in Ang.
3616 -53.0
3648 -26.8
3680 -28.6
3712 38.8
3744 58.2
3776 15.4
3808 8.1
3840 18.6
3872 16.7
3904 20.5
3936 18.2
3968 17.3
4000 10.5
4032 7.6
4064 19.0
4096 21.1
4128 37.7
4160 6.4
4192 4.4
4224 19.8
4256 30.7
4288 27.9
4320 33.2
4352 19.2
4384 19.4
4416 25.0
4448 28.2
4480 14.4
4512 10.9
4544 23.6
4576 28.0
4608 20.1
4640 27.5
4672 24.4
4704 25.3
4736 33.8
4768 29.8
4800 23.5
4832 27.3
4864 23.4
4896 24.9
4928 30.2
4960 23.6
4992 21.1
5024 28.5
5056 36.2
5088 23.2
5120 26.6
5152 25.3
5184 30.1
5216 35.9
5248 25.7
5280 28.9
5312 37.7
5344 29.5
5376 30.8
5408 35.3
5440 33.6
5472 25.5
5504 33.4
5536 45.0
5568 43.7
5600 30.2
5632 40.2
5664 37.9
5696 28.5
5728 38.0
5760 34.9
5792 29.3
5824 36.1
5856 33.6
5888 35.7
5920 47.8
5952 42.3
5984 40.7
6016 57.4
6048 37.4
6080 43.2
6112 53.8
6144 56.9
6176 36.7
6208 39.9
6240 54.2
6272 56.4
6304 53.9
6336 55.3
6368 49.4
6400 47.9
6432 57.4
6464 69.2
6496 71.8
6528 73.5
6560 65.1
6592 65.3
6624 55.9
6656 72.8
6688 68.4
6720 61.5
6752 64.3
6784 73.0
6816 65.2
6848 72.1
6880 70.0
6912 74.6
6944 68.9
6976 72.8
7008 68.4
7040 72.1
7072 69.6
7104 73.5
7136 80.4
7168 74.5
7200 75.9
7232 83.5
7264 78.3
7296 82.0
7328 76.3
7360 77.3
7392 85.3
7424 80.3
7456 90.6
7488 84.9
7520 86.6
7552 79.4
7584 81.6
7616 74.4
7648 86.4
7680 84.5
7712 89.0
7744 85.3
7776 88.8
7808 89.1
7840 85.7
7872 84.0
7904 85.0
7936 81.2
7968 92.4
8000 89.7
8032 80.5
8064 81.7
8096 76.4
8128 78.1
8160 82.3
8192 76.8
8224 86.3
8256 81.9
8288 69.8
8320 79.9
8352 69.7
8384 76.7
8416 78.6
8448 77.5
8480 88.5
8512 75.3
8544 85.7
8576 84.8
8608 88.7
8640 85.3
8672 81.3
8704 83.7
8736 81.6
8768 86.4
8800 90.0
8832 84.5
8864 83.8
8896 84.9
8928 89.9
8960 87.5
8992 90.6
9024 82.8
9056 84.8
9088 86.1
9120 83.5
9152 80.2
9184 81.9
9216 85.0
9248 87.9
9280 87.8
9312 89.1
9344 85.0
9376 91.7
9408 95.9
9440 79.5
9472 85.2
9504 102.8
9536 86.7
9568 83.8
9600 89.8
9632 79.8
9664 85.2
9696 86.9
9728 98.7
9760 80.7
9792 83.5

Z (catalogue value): 0.614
